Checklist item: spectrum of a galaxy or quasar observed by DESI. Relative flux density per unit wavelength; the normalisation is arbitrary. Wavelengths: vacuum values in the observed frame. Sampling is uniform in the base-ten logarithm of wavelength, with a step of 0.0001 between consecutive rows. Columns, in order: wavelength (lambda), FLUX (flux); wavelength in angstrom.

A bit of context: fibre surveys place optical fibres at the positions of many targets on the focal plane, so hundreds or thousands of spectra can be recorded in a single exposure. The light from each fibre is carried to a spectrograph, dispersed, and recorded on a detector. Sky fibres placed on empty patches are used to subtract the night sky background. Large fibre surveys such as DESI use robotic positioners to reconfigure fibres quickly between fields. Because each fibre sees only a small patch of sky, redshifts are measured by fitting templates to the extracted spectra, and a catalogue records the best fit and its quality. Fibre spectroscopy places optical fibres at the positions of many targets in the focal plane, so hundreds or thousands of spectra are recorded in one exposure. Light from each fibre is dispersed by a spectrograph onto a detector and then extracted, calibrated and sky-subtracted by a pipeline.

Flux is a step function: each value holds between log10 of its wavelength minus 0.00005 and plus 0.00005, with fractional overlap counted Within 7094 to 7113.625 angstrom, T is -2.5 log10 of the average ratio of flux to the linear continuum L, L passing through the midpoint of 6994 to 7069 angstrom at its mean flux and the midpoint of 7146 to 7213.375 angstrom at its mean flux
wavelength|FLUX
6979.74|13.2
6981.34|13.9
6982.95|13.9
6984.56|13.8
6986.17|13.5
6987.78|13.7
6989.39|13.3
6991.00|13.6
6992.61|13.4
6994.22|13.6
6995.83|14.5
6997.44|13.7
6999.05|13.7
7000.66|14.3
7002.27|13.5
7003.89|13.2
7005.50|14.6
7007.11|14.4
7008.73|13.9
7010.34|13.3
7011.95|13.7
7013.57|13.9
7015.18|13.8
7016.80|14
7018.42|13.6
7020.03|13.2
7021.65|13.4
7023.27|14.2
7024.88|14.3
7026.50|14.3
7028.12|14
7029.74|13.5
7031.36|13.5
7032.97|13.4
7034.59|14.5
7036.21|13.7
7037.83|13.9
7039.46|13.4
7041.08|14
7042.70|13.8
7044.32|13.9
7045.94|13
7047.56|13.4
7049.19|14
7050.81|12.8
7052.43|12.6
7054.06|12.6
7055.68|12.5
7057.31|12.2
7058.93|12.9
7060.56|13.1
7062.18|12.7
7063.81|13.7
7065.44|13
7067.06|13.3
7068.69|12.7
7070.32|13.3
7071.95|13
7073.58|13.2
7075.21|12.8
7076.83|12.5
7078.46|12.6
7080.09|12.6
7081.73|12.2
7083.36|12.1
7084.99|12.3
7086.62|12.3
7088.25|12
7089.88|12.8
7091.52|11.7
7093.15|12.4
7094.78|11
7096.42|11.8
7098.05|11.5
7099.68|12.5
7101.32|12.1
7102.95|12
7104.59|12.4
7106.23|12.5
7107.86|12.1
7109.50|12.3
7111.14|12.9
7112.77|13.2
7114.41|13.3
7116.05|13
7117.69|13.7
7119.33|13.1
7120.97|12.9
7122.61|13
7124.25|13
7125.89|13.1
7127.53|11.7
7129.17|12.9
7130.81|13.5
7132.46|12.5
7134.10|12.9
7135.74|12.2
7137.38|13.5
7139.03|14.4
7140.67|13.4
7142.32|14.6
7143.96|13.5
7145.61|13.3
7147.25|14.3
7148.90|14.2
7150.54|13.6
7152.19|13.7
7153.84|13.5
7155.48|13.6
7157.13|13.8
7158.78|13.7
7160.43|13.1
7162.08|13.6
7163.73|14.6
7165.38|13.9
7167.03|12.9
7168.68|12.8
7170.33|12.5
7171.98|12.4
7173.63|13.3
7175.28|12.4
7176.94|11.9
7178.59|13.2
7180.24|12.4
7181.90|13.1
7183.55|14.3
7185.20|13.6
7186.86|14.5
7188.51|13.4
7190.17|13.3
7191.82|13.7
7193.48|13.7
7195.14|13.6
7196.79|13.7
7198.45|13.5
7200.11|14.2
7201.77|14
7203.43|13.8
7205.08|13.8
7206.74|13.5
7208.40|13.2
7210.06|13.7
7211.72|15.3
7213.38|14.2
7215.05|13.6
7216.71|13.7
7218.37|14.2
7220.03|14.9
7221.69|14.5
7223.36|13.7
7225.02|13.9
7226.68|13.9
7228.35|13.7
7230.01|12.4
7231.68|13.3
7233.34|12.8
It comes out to 0.11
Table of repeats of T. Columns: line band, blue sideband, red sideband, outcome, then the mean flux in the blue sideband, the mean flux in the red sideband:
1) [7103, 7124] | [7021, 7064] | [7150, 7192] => 0.05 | 13.5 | 13.3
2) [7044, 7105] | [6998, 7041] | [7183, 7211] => 0.10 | 13.8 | 13.7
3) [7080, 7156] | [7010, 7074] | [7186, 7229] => 0.07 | 13.4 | 13.9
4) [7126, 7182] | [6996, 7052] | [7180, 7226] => 0.04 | 13.8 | 13.8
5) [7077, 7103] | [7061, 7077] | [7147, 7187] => 0.08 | 13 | 13.4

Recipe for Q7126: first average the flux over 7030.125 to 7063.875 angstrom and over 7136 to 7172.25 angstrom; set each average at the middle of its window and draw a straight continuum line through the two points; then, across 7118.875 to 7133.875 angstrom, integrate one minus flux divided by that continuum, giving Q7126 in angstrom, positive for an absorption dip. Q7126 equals 0.73 angstrom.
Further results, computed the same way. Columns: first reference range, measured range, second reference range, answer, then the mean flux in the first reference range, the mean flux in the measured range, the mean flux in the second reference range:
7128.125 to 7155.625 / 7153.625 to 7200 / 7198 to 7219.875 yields 1.2 angstrom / 13.5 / 13.4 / 13.9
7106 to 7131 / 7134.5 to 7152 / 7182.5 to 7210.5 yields -0.7 angstrom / 12.9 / 13.7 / 13.7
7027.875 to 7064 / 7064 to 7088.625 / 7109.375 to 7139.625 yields 1.0 angstrom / 13.3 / 12.7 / 13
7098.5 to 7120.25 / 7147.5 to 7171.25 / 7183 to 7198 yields -0.4 angstrom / 12.7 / 13.5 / 13.7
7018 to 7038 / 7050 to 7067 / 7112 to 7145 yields 1.0 angstrom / 13.8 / 12.8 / 13.2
